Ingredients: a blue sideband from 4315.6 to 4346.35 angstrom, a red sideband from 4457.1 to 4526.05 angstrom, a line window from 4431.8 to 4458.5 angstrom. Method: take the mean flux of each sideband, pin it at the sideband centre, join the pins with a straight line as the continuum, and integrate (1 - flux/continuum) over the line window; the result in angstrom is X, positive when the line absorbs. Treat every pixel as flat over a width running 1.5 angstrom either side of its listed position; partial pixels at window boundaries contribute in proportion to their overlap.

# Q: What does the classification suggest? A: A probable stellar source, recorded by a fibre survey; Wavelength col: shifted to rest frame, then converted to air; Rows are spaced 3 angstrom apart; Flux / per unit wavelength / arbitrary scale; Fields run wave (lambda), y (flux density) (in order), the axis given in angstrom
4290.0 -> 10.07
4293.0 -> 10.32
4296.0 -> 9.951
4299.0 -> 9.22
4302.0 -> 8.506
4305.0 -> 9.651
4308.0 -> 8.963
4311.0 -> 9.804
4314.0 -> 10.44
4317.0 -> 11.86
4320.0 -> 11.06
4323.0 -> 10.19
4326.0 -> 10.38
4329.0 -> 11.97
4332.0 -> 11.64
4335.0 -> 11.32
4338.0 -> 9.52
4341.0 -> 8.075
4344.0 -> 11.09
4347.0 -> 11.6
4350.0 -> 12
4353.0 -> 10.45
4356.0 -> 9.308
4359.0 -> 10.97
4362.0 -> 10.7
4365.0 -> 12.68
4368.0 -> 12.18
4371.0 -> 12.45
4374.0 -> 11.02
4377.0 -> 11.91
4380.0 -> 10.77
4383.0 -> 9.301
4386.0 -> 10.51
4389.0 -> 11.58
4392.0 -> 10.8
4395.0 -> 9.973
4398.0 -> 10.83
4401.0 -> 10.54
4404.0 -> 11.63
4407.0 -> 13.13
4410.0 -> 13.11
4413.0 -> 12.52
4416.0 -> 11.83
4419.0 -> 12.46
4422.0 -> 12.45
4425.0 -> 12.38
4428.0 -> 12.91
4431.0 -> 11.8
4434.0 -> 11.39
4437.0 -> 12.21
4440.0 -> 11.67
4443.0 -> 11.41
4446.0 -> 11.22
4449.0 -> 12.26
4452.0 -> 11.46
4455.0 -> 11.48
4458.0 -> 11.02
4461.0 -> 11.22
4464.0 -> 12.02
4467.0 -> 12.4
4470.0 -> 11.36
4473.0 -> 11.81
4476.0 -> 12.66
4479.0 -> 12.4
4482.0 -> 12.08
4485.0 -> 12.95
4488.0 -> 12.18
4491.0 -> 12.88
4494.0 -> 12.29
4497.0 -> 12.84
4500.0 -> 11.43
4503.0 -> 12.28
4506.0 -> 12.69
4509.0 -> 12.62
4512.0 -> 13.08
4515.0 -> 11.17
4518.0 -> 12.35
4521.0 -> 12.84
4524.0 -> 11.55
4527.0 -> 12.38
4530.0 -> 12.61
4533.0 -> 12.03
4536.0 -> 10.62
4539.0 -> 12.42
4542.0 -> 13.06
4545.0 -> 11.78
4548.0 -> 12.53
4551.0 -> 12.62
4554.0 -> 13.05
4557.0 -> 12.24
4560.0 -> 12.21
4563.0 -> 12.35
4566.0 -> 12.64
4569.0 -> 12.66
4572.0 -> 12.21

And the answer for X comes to 0.4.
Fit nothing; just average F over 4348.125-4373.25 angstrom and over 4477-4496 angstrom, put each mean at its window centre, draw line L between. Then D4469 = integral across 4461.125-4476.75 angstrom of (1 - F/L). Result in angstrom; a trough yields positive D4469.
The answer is 0.5 angstrom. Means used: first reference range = 11.3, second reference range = 12.5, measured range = 11.9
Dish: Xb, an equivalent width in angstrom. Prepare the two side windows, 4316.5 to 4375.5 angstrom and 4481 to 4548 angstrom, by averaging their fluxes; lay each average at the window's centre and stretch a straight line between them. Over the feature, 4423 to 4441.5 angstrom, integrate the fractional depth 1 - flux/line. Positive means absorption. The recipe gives -0.6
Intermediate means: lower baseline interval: 11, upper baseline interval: 12.3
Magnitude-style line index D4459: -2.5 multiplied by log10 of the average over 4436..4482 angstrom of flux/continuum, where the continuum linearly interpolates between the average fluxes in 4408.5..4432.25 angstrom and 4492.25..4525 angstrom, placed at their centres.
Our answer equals 0.05 mag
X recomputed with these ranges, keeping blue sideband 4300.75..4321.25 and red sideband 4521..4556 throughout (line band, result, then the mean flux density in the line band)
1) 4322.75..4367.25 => -1.9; 10.8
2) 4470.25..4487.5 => -0.9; 12.3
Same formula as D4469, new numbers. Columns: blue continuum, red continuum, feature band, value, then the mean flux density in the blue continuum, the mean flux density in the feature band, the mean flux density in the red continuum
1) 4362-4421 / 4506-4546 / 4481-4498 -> -0.72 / 11.5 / 12.5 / 12.2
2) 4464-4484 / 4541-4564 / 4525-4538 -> 0.49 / 12.1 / 11.9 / 12.5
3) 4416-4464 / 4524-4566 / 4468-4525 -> -1.04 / 11.8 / 12.3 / 12.3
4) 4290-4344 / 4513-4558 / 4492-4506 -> -0.47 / 10.2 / 12.3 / 12.2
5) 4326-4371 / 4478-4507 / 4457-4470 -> 0.50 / 11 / 11.7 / 12.4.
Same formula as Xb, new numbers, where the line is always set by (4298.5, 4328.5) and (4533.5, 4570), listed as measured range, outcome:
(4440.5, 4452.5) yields -0.3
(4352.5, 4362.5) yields 0.2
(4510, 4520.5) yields -0.3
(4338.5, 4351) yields -0.2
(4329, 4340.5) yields -0.5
